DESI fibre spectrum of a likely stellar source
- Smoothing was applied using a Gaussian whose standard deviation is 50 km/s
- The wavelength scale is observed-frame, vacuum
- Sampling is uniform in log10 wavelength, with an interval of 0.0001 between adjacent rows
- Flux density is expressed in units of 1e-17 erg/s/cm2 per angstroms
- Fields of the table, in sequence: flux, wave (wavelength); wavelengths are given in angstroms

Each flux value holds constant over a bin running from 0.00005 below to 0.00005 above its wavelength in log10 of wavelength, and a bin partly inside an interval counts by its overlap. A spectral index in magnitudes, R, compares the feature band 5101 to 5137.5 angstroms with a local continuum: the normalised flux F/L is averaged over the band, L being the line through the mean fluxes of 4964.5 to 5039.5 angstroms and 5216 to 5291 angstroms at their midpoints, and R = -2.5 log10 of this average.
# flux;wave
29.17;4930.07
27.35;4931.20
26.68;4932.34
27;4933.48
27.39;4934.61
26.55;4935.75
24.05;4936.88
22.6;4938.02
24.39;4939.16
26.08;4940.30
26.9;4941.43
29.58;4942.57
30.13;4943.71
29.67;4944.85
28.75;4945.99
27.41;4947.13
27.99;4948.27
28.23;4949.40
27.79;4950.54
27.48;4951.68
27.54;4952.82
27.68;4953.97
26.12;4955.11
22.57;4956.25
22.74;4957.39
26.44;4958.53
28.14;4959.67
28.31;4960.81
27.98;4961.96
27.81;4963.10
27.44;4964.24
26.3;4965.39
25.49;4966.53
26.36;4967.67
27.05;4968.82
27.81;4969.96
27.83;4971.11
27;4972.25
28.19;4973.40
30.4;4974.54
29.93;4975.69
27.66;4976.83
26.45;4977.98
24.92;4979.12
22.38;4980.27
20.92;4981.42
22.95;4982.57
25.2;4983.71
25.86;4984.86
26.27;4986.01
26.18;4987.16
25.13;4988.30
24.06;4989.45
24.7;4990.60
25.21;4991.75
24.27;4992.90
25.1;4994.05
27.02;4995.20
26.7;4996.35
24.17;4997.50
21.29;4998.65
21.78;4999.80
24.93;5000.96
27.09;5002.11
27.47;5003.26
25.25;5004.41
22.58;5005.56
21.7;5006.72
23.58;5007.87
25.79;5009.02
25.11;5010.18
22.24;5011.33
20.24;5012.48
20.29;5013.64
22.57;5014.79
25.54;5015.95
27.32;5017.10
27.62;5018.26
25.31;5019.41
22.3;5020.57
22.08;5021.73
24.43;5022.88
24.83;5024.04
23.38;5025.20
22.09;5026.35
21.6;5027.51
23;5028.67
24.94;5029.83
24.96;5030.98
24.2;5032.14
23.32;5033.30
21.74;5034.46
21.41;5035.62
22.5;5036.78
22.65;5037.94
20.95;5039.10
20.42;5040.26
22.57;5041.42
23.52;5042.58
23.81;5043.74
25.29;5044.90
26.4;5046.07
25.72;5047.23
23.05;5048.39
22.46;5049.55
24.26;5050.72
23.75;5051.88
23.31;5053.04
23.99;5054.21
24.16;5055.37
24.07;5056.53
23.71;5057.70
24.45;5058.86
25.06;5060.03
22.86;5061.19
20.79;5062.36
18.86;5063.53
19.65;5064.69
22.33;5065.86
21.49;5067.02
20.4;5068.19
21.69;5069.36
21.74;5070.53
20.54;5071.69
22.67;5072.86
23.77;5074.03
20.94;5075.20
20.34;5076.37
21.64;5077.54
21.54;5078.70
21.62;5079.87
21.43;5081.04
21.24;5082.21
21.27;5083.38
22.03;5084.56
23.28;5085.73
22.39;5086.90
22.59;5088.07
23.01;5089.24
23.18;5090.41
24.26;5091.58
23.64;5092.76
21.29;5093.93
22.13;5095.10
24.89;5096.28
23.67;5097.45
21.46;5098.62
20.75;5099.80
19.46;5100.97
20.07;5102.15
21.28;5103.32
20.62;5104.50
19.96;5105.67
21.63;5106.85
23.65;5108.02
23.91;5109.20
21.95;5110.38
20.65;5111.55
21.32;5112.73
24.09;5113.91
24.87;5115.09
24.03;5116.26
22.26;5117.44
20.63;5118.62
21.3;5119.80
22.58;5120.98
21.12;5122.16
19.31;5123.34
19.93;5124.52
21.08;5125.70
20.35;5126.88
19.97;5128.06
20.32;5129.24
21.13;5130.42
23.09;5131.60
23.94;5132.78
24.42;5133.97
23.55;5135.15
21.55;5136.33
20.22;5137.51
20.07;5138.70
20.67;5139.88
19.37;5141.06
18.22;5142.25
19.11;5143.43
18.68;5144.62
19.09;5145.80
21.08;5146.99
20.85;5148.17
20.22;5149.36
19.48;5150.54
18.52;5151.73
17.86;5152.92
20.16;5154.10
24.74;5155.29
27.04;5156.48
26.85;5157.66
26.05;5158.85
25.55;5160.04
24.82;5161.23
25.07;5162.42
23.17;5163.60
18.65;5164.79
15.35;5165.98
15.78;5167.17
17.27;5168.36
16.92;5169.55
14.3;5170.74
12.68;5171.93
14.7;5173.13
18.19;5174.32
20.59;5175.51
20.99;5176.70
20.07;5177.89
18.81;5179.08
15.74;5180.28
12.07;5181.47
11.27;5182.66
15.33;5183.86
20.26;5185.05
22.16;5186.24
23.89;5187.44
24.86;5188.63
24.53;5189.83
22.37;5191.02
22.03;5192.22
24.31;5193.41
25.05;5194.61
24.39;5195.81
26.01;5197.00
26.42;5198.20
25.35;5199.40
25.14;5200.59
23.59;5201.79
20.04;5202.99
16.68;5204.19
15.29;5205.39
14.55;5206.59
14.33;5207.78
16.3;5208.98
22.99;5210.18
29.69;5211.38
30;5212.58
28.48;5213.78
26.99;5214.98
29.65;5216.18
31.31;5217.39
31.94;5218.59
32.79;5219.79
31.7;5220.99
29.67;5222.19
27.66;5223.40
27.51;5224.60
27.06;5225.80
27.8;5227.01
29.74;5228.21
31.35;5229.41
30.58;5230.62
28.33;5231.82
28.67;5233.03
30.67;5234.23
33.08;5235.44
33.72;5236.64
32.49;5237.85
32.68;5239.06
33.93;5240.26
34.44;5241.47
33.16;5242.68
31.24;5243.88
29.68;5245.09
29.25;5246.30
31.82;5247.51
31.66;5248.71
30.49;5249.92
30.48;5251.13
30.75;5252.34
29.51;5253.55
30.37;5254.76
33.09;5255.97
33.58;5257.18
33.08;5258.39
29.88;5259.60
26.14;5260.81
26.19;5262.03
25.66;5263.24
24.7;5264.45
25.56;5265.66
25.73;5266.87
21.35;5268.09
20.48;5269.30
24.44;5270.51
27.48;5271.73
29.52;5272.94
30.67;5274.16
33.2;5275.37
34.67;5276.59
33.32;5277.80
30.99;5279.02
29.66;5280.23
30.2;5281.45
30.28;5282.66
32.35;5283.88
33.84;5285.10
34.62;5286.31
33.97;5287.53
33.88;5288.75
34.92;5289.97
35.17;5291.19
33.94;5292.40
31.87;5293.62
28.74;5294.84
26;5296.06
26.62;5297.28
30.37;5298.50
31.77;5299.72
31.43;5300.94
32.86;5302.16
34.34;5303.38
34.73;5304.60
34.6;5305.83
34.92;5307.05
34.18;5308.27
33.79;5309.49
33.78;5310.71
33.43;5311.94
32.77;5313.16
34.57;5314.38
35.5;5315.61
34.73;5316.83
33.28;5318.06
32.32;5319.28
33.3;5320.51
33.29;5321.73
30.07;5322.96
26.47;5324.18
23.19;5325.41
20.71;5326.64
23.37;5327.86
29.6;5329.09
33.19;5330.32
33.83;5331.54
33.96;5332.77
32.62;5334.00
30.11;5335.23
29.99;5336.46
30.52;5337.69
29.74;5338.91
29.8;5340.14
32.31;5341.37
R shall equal 0.25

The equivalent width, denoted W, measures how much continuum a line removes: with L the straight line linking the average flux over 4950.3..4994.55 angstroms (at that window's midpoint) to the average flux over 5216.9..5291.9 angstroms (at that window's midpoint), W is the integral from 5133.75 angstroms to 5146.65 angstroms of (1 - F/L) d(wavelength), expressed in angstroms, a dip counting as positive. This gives 3.8 angstroms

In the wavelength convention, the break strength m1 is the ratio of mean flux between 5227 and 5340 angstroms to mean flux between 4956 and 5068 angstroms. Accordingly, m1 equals 1.27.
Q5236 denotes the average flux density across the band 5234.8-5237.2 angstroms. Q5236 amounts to 33.4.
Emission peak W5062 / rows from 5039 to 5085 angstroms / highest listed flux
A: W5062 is 26.4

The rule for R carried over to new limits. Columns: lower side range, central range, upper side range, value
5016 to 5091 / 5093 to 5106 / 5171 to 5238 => 0.08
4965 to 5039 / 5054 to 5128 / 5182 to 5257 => 0.16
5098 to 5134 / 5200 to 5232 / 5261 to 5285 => 0.00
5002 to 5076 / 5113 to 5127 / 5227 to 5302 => 0.18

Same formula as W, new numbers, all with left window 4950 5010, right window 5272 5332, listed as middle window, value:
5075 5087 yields 2.63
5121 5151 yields 8.34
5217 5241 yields -0.18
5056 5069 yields 2.46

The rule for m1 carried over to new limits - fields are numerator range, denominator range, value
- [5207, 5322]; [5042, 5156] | 1.39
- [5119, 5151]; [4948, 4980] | 0.77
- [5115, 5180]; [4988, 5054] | 0.86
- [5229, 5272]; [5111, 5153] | 1.41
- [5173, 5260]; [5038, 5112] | 1.17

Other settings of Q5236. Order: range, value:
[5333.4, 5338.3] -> 30.8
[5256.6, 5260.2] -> 32.2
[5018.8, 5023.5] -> 23.6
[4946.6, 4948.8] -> 27.7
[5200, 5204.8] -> 21.3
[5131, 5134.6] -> 23.8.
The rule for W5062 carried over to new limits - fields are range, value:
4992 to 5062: 27.62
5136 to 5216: 30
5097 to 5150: 24.87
